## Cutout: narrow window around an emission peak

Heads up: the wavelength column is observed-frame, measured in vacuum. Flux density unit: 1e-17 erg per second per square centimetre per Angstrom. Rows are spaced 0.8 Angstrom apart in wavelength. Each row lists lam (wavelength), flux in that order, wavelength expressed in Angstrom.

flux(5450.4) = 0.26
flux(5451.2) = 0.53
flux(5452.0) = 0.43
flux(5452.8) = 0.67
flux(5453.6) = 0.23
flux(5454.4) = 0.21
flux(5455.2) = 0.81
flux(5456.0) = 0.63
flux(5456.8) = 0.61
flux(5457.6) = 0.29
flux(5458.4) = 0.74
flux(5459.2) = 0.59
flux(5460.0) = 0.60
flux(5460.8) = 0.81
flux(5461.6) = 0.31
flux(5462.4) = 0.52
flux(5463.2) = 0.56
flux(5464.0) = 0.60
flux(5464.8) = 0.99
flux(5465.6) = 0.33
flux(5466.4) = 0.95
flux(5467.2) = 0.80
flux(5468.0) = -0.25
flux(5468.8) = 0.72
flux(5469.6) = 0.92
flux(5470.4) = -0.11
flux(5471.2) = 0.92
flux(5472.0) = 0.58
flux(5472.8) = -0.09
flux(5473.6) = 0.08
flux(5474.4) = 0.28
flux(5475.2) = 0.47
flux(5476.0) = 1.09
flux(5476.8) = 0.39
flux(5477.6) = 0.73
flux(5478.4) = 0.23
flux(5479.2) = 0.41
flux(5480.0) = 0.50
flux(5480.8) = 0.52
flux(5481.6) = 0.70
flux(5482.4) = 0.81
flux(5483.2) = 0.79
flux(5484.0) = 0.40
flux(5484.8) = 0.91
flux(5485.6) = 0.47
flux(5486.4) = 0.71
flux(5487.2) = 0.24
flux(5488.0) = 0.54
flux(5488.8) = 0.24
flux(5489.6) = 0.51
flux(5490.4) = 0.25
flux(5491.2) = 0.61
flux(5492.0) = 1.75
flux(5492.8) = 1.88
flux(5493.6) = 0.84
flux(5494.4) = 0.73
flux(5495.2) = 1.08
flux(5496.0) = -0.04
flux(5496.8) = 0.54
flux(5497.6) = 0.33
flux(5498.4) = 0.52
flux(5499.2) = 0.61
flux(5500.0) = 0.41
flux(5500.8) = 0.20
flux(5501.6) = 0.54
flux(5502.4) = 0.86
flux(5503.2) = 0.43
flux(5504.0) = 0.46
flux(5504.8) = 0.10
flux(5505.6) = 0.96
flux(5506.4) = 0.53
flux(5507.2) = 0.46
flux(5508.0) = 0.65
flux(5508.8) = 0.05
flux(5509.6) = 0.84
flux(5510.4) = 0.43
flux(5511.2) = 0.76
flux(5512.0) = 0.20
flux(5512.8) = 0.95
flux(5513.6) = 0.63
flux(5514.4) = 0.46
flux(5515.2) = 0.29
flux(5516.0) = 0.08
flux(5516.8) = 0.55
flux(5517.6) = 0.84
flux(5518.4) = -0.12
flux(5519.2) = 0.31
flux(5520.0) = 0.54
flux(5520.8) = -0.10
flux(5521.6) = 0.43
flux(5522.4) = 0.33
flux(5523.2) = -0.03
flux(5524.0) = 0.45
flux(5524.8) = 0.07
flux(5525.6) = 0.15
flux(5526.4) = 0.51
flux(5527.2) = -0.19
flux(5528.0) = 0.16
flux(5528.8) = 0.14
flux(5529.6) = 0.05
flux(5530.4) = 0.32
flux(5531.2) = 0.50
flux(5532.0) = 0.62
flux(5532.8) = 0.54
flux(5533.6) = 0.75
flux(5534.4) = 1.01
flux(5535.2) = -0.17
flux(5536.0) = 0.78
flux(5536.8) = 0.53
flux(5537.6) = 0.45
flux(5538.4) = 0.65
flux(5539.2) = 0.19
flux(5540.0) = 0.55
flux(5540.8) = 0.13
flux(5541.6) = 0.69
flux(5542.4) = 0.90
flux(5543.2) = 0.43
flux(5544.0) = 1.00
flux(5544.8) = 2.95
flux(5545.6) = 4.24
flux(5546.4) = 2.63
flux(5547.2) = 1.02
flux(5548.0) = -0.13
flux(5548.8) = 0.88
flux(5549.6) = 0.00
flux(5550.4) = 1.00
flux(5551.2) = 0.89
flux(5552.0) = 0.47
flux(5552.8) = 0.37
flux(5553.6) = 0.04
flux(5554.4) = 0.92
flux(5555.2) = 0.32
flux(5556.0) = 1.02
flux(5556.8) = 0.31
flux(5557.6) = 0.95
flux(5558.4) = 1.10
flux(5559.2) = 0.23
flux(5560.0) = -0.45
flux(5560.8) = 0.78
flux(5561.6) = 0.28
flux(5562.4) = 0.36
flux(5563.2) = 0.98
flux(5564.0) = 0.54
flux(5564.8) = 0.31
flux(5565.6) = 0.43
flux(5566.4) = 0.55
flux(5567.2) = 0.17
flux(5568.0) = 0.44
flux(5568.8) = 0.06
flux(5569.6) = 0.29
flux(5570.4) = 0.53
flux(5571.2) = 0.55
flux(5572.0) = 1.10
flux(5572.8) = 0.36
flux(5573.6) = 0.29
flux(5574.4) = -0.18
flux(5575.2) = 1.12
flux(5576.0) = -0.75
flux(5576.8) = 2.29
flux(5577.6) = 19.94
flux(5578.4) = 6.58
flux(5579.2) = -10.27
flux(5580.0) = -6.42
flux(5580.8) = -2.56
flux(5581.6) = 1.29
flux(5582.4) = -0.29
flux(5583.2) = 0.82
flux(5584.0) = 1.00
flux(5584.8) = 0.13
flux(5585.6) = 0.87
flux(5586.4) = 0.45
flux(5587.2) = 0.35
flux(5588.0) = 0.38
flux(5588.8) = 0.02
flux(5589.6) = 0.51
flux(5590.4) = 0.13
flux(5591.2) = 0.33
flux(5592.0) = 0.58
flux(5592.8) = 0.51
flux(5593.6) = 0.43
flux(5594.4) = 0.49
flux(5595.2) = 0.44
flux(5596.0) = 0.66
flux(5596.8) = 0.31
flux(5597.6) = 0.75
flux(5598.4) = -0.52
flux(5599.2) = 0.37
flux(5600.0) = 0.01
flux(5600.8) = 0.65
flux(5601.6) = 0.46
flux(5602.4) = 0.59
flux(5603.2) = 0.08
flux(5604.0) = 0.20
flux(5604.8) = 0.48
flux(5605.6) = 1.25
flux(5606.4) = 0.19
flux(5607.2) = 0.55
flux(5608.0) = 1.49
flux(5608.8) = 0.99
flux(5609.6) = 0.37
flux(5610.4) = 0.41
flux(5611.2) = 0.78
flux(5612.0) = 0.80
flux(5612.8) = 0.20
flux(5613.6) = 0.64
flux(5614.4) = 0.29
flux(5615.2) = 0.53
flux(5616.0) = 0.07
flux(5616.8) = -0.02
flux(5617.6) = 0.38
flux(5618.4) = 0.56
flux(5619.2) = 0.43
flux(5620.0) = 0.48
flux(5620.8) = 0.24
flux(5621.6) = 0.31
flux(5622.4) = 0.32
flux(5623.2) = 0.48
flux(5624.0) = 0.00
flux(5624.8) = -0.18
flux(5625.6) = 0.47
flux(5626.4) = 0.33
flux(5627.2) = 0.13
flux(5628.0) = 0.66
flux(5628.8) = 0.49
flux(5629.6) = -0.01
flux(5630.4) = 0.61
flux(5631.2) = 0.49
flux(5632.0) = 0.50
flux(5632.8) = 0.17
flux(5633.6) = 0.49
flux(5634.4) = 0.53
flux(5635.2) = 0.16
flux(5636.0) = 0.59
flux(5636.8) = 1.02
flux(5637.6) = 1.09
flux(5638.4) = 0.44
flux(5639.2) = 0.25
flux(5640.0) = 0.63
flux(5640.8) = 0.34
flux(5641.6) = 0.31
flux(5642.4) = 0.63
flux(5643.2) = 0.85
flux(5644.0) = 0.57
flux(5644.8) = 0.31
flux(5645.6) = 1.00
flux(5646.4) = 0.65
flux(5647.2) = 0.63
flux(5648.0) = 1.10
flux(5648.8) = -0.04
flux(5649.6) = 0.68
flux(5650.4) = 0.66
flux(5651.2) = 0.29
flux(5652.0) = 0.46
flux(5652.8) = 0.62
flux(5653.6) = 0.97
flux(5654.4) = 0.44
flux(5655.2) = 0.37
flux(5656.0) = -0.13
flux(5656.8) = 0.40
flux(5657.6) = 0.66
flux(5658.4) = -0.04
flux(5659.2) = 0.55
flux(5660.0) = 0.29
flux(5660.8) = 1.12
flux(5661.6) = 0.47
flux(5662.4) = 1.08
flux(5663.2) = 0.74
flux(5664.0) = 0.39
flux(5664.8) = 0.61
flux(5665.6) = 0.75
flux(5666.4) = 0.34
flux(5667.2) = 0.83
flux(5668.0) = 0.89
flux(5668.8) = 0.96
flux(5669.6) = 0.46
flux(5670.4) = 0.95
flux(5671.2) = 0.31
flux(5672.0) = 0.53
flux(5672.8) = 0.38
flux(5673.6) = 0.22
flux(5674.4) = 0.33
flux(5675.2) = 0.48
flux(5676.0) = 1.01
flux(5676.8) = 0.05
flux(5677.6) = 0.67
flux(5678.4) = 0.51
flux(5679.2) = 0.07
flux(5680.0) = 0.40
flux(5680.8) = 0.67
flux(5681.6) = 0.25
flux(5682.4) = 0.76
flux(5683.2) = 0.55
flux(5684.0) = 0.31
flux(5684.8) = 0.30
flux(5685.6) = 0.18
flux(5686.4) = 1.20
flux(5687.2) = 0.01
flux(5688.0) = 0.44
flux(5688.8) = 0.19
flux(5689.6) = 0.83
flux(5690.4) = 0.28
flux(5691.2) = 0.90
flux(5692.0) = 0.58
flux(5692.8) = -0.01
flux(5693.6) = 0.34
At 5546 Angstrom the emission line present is [O III] 5007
